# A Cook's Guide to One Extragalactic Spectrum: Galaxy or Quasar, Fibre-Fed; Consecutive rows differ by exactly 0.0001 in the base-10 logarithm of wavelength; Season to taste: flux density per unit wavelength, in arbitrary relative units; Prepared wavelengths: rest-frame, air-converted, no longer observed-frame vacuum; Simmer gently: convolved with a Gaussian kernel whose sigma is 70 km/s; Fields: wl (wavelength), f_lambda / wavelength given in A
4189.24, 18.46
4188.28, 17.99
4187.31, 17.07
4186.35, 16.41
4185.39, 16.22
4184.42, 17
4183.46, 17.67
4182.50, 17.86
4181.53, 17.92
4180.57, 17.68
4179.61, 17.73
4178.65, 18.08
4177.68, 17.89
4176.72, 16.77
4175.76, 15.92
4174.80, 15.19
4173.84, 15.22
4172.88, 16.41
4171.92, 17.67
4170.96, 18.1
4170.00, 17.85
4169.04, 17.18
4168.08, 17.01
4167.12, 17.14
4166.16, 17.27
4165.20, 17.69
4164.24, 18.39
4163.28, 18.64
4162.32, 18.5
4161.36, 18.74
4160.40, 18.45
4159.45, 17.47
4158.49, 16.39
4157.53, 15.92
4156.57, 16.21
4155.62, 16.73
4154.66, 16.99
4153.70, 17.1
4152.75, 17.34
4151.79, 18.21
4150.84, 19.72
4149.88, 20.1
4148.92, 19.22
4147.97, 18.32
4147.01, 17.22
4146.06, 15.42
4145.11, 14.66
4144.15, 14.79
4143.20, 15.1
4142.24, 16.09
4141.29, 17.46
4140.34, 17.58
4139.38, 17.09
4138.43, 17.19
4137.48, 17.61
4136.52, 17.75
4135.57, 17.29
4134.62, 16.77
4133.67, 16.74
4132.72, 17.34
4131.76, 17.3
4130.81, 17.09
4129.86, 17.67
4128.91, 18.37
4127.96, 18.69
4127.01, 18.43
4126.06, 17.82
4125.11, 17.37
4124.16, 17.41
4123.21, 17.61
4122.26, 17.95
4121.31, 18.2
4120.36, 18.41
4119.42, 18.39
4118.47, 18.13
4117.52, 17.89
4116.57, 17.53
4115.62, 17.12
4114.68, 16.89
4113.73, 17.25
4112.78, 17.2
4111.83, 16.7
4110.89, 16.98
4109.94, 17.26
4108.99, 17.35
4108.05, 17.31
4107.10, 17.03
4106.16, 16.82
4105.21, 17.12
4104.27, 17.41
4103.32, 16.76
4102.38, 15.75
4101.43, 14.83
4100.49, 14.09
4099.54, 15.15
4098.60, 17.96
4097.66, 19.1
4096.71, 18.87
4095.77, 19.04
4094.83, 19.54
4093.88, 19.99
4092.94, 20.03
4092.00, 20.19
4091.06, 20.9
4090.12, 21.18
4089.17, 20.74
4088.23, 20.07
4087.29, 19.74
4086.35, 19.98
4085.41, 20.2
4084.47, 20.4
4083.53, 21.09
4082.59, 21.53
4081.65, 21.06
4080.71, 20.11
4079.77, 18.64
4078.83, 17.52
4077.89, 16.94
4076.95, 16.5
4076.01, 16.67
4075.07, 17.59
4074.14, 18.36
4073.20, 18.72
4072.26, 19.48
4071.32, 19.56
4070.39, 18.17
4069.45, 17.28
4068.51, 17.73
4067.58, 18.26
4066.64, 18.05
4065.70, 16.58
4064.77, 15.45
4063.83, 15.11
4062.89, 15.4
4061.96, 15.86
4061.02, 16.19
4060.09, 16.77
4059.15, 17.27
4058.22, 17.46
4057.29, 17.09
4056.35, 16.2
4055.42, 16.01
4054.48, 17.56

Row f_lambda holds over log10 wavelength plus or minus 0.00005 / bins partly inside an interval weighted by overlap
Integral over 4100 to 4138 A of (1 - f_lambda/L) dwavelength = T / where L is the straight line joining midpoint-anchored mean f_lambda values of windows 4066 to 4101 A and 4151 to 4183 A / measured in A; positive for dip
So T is 2.0 A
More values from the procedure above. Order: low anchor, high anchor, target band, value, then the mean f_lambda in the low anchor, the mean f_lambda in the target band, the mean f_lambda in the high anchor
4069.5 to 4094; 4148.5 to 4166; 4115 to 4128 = 0.5 A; 19.4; 17.9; 17.9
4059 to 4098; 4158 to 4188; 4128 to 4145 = 0.8 A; 18.6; 17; 17.3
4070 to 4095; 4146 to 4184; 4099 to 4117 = 2.1 A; 19.4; 16.7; 17.5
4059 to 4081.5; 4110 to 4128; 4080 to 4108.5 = -2.0 A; 17.5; 18.8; 17.6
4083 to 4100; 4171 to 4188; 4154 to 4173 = 0.1 A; 19.7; 17.4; 17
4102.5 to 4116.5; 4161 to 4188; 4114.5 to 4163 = -0.8 A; 17.1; 17.5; 17.3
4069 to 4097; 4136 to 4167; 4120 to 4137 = 0.3 A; 19.3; 17.7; 17.3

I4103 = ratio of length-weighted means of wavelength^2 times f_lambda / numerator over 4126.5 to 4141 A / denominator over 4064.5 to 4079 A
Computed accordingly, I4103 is 1.0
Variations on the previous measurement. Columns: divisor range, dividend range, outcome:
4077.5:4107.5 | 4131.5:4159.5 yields 0.94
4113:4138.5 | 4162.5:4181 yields 1.00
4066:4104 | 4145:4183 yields 0.97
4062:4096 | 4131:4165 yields 0.95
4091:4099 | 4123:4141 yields 0.92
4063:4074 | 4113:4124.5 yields 1.03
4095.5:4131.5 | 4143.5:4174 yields 1.02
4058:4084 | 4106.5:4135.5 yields 1.01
